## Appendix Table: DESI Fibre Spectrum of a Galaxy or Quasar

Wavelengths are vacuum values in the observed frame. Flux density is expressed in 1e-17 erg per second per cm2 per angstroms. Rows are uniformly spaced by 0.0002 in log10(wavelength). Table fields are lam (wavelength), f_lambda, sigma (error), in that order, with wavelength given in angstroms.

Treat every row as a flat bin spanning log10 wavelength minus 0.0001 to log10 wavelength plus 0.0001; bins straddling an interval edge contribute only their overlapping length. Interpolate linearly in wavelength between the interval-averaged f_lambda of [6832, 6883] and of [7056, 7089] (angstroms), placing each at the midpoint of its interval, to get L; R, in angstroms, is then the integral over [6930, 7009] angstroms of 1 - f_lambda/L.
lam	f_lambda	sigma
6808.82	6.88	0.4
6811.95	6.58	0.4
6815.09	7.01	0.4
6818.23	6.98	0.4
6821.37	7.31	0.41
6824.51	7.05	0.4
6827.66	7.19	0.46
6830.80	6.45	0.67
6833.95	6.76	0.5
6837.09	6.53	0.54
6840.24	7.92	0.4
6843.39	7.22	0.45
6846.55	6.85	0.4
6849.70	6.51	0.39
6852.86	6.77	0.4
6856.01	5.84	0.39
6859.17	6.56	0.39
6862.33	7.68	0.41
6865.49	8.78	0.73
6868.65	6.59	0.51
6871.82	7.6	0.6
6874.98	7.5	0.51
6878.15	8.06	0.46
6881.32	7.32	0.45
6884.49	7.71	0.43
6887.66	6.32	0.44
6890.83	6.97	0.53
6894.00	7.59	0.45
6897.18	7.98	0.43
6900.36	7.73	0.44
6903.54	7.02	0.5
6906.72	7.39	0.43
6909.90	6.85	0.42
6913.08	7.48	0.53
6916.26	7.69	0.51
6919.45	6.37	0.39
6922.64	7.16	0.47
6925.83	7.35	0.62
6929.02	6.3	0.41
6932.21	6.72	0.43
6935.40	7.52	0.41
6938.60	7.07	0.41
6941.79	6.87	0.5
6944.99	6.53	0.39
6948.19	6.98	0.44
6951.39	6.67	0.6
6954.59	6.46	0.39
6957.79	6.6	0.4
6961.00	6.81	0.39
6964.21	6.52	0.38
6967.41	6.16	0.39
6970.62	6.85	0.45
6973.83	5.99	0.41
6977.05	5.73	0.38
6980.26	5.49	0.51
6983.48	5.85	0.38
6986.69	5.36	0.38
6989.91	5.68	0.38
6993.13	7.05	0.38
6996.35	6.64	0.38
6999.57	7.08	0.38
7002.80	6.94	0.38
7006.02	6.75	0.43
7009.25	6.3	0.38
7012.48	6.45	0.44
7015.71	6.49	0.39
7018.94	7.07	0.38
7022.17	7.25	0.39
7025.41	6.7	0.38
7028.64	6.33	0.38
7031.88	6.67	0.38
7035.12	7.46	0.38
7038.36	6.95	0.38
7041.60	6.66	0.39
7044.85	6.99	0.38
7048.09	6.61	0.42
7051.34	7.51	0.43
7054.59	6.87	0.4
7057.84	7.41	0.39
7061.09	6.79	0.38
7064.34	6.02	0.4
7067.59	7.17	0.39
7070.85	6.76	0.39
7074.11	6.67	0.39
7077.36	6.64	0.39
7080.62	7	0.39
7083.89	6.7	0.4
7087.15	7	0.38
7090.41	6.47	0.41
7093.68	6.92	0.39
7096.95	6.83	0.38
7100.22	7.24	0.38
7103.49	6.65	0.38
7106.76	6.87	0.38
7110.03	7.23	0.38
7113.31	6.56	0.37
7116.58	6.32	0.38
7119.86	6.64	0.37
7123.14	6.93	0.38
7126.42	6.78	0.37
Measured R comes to 5.3 angstroms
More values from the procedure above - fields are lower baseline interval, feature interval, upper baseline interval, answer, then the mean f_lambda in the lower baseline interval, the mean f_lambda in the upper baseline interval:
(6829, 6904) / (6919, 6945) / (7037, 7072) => 0.58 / 7.18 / 6.89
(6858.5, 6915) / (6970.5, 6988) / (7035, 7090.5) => 3.25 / 7.41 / 6.87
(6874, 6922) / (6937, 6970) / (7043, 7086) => 2.29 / 7.33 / 6.86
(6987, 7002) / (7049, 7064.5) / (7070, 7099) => -0.67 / 6.52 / 6.78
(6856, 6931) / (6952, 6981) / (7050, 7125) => 3.18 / 7.27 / 6.83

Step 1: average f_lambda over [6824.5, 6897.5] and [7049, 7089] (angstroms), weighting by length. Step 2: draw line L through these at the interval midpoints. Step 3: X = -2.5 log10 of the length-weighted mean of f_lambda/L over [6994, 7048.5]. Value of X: 0.022 mag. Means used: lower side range 7.14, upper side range 6.87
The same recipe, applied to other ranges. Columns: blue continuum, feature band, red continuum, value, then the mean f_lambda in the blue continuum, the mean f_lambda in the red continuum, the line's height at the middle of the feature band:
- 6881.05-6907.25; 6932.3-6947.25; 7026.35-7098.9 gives 0.04 mag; 7.34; 6.84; 7.2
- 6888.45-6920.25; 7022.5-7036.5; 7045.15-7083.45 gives 0.02 mag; 7.31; 6.86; 6.96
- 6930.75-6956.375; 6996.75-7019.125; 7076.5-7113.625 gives 0.02 mag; 6.85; 6.86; 6.85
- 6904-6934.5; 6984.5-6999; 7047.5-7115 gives 0.12 mag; 7.05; 6.86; 6.96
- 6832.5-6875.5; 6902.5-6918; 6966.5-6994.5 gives -0.11 mag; 7.07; 6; 6.6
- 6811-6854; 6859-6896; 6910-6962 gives -0.08 mag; 6.94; 6.91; 6.93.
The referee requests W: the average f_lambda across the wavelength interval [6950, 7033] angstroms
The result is 6.46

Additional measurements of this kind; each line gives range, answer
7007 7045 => 6.77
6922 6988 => 6.52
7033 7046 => 7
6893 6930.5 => 7.24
